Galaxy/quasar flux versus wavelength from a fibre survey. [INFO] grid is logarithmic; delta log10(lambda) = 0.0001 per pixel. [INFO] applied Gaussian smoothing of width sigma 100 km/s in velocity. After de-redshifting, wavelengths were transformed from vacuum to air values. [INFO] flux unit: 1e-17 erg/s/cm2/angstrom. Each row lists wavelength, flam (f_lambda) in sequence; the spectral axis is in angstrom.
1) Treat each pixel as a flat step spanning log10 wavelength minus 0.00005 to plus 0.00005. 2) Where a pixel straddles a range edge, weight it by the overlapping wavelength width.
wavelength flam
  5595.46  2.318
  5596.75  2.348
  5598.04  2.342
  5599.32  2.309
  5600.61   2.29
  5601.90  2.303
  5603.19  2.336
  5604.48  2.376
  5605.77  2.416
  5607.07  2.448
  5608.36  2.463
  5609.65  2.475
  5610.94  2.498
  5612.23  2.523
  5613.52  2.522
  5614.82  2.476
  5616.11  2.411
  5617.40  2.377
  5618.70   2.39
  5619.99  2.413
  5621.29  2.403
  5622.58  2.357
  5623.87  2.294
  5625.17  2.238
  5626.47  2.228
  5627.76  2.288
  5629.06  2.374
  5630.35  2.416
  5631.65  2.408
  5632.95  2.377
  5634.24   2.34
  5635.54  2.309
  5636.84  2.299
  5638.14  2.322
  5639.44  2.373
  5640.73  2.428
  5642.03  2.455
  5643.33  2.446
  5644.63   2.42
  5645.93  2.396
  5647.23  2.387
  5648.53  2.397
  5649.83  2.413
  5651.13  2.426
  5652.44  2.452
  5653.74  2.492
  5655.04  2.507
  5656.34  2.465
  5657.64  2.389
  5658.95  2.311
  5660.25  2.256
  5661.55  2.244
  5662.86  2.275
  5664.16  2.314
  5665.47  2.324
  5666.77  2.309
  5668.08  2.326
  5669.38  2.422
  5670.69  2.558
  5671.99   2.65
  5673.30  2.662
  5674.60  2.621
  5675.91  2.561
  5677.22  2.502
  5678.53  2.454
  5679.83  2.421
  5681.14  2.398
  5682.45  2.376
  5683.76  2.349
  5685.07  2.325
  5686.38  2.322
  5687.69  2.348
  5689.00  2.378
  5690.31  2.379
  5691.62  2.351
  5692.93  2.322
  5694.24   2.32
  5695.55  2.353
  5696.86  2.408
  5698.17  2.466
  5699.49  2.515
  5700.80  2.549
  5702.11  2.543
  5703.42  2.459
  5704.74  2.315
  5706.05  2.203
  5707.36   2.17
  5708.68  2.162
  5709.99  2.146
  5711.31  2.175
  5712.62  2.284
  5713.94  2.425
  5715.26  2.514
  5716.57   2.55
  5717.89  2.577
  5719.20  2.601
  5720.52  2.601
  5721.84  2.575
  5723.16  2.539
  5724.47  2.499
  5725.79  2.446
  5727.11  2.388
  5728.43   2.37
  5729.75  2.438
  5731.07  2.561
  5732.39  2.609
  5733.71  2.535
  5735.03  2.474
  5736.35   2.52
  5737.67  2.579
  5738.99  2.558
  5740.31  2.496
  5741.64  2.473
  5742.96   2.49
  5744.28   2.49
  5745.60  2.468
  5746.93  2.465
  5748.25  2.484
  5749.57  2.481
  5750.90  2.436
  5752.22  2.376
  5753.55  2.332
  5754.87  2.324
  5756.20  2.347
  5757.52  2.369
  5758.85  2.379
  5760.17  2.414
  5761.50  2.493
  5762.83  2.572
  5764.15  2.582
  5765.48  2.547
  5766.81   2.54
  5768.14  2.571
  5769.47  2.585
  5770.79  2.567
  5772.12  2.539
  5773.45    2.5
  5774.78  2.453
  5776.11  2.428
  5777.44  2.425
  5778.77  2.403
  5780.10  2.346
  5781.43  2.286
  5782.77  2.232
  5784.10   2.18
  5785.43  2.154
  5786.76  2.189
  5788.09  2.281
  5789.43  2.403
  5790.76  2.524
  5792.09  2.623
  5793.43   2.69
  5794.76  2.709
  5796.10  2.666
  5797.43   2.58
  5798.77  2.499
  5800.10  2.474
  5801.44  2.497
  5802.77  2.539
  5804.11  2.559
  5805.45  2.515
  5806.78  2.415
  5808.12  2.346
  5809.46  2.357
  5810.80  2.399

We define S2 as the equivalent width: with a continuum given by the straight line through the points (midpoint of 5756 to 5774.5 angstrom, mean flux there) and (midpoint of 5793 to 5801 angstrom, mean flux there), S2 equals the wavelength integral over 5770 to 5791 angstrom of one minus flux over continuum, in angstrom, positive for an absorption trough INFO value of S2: 1.5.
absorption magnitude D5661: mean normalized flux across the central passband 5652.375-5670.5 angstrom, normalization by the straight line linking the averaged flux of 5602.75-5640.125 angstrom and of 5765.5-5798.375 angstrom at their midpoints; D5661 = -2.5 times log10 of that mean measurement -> 0.02 mag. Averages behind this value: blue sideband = 2.38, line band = 2.37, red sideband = 2.45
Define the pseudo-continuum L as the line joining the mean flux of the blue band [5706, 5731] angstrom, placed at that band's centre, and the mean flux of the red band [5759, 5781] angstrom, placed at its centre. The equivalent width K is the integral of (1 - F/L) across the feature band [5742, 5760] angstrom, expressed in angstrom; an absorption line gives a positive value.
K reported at 0.3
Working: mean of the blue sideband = 2.41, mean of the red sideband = 2.49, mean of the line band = 2.42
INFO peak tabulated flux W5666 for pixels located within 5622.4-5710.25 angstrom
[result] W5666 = 2.662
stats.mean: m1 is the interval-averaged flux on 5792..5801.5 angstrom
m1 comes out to 2.59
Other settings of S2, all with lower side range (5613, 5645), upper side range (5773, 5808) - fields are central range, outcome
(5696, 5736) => -0.4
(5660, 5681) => -0.4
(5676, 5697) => 0.2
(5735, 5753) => -0.5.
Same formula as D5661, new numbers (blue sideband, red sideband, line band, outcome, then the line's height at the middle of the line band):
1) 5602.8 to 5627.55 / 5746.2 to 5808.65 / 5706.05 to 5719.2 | 0.04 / 2.43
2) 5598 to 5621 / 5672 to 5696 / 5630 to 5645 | 0.02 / 2.41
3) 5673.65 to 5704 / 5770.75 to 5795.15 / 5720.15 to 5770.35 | -0.03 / 2.42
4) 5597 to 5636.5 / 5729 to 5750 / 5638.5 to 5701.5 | 0.01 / 2.43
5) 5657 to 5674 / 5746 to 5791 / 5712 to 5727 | -0.05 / 2.4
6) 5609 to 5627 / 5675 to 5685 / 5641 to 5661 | 0.00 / 2.42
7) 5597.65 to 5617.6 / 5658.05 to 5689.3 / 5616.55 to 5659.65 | 0.01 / 2.41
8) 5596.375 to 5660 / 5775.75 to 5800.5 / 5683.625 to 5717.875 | 0.02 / 2.41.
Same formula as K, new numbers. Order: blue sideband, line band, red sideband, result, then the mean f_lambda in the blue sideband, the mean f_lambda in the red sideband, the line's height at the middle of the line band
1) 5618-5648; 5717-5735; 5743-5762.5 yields -0.8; 2.36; 2.42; 2.41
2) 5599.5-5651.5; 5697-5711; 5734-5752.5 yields 0.6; 2.39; 2.49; 2.45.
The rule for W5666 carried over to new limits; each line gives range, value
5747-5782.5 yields 2.585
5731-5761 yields 2.609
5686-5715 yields 2.549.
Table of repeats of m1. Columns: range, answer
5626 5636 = 2.35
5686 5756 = 2.43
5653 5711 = 2.39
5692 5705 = 2.43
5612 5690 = 2.4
